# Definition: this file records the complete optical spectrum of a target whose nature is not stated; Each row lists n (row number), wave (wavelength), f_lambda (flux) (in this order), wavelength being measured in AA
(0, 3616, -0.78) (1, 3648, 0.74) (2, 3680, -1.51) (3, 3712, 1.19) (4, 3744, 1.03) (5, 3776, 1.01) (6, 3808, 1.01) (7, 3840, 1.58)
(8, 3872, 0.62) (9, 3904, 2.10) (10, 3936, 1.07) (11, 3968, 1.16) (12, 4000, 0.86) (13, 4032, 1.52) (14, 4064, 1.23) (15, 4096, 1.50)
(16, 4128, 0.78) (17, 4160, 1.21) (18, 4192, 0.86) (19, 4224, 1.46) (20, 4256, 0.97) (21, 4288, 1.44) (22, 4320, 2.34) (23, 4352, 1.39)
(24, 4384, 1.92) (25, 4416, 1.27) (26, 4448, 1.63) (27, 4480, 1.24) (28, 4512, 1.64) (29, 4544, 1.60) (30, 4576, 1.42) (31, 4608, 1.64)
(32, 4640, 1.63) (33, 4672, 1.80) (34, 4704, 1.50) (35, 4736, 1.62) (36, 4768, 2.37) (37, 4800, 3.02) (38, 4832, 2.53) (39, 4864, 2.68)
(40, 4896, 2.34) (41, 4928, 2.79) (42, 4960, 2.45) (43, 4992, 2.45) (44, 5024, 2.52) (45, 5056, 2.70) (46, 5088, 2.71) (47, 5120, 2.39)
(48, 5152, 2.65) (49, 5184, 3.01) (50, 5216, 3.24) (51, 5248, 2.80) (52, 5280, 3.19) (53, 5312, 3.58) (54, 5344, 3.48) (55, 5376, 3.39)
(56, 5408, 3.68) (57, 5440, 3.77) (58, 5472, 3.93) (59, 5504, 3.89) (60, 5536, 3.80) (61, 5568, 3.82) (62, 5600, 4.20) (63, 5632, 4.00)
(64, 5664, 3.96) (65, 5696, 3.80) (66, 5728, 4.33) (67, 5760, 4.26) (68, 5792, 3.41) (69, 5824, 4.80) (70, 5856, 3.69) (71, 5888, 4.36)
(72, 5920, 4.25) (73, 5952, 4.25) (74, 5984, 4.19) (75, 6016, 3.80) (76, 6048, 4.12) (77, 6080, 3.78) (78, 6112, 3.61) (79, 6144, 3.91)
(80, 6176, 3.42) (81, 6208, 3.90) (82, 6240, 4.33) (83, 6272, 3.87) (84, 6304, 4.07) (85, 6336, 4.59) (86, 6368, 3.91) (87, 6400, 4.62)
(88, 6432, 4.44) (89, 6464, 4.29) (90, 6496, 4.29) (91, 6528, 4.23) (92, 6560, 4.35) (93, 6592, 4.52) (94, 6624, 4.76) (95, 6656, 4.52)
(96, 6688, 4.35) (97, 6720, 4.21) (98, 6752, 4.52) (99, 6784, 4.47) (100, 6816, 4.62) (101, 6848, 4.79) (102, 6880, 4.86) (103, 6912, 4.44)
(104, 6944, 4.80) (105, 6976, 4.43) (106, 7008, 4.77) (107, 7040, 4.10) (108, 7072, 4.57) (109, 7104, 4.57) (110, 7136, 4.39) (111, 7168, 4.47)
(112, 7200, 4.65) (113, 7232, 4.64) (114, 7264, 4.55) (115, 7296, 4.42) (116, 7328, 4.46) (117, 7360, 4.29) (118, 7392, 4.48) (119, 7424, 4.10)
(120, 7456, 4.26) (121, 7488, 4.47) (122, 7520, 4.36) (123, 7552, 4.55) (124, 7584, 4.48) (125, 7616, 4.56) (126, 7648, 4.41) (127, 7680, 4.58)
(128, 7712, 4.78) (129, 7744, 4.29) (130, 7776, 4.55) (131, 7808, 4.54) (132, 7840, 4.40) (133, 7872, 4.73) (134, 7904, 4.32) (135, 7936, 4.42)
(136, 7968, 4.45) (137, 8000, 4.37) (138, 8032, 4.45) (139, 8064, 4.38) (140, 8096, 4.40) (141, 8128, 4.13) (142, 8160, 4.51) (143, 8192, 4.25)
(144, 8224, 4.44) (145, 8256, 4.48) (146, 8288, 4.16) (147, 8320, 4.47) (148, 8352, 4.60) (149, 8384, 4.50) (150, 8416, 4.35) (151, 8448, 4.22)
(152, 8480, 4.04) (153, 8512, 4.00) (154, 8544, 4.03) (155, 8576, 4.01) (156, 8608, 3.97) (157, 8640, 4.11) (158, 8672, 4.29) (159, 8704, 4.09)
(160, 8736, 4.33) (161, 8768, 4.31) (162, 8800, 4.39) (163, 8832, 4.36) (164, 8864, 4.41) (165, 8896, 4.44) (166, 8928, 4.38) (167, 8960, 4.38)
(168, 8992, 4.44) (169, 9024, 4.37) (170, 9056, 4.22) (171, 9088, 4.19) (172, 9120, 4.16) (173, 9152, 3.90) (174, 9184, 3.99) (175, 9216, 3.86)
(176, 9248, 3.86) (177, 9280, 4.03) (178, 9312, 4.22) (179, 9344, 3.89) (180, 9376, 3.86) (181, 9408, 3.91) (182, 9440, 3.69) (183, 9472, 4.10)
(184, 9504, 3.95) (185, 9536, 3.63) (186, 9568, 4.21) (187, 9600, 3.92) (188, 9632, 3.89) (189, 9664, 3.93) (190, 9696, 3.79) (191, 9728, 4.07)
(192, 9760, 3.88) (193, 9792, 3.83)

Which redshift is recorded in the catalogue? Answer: 0.193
